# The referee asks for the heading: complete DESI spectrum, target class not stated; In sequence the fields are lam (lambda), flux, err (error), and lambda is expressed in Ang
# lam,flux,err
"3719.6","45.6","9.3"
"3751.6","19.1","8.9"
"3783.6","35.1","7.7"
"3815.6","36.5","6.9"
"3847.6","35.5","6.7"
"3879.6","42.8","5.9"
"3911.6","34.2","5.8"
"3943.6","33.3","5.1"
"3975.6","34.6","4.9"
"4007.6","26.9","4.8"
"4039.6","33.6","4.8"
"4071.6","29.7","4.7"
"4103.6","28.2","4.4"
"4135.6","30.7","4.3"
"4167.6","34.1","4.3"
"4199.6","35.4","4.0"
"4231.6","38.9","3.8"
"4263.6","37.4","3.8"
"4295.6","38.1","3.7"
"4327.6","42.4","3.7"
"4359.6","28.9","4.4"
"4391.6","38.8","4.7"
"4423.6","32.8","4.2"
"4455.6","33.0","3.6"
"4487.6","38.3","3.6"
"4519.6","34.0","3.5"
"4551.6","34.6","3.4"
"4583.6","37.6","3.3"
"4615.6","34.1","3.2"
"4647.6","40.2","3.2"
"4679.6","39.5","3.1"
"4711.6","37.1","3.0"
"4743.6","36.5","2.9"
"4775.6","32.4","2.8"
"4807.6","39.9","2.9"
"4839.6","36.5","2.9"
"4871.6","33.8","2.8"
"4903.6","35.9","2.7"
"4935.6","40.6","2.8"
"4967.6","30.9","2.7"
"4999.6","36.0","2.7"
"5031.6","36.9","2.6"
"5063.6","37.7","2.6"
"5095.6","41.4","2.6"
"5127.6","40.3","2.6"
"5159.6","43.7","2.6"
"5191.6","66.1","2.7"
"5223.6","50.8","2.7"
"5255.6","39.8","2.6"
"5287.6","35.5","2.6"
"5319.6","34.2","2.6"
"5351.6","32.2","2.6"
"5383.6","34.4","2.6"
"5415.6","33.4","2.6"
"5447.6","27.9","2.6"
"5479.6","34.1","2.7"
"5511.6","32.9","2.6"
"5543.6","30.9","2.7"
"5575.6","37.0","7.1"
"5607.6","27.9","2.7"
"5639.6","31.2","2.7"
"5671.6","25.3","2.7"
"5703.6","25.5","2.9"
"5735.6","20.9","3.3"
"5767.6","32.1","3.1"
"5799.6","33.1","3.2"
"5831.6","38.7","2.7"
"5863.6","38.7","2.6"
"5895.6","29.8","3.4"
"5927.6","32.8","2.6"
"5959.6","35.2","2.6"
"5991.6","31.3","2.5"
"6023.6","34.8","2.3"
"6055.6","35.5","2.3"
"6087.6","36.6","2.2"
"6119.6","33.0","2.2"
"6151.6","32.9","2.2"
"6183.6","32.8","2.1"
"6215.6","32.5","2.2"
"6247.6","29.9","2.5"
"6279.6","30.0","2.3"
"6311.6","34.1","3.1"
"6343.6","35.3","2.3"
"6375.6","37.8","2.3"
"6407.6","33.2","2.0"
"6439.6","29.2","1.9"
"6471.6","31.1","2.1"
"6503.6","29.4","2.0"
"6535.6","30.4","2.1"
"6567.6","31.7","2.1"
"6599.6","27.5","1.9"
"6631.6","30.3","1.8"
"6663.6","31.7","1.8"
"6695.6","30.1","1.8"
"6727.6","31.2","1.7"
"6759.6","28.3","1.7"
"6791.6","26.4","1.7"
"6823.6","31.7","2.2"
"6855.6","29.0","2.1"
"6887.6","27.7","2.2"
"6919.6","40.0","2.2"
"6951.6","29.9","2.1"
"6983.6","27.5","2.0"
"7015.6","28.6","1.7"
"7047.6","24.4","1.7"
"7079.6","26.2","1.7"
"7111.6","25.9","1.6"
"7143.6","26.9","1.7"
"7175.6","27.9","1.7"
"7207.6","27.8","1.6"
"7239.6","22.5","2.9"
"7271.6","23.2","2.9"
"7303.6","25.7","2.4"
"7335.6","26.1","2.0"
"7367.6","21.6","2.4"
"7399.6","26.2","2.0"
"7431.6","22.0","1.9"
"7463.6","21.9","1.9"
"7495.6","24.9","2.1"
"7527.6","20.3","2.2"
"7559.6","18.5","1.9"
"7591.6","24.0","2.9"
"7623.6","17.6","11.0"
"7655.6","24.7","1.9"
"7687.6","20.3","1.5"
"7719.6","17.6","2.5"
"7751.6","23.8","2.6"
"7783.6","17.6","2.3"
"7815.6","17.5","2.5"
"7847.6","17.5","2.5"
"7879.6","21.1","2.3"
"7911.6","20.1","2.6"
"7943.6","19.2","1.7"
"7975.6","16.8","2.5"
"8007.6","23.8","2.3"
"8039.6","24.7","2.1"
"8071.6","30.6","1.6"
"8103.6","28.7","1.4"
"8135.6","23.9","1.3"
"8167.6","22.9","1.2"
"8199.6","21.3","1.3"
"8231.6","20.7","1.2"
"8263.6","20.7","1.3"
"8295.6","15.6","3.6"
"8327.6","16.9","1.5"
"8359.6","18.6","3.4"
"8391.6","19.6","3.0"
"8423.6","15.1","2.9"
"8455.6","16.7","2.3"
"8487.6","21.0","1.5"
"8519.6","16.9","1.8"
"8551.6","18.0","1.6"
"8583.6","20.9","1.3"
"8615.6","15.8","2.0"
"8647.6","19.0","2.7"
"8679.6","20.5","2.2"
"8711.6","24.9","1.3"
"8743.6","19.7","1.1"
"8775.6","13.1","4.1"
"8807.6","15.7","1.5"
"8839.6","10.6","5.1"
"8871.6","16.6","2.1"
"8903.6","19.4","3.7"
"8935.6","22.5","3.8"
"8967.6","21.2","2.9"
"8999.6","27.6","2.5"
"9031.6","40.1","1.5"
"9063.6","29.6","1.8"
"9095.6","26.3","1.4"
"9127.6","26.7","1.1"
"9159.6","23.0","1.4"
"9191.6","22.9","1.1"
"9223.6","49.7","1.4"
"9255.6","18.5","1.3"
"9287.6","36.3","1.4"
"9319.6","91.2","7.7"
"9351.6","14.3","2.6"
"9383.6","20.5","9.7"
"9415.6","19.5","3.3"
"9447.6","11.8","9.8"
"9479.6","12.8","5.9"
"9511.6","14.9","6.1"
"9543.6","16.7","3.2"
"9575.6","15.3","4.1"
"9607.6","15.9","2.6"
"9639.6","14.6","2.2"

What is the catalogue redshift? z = 0.859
